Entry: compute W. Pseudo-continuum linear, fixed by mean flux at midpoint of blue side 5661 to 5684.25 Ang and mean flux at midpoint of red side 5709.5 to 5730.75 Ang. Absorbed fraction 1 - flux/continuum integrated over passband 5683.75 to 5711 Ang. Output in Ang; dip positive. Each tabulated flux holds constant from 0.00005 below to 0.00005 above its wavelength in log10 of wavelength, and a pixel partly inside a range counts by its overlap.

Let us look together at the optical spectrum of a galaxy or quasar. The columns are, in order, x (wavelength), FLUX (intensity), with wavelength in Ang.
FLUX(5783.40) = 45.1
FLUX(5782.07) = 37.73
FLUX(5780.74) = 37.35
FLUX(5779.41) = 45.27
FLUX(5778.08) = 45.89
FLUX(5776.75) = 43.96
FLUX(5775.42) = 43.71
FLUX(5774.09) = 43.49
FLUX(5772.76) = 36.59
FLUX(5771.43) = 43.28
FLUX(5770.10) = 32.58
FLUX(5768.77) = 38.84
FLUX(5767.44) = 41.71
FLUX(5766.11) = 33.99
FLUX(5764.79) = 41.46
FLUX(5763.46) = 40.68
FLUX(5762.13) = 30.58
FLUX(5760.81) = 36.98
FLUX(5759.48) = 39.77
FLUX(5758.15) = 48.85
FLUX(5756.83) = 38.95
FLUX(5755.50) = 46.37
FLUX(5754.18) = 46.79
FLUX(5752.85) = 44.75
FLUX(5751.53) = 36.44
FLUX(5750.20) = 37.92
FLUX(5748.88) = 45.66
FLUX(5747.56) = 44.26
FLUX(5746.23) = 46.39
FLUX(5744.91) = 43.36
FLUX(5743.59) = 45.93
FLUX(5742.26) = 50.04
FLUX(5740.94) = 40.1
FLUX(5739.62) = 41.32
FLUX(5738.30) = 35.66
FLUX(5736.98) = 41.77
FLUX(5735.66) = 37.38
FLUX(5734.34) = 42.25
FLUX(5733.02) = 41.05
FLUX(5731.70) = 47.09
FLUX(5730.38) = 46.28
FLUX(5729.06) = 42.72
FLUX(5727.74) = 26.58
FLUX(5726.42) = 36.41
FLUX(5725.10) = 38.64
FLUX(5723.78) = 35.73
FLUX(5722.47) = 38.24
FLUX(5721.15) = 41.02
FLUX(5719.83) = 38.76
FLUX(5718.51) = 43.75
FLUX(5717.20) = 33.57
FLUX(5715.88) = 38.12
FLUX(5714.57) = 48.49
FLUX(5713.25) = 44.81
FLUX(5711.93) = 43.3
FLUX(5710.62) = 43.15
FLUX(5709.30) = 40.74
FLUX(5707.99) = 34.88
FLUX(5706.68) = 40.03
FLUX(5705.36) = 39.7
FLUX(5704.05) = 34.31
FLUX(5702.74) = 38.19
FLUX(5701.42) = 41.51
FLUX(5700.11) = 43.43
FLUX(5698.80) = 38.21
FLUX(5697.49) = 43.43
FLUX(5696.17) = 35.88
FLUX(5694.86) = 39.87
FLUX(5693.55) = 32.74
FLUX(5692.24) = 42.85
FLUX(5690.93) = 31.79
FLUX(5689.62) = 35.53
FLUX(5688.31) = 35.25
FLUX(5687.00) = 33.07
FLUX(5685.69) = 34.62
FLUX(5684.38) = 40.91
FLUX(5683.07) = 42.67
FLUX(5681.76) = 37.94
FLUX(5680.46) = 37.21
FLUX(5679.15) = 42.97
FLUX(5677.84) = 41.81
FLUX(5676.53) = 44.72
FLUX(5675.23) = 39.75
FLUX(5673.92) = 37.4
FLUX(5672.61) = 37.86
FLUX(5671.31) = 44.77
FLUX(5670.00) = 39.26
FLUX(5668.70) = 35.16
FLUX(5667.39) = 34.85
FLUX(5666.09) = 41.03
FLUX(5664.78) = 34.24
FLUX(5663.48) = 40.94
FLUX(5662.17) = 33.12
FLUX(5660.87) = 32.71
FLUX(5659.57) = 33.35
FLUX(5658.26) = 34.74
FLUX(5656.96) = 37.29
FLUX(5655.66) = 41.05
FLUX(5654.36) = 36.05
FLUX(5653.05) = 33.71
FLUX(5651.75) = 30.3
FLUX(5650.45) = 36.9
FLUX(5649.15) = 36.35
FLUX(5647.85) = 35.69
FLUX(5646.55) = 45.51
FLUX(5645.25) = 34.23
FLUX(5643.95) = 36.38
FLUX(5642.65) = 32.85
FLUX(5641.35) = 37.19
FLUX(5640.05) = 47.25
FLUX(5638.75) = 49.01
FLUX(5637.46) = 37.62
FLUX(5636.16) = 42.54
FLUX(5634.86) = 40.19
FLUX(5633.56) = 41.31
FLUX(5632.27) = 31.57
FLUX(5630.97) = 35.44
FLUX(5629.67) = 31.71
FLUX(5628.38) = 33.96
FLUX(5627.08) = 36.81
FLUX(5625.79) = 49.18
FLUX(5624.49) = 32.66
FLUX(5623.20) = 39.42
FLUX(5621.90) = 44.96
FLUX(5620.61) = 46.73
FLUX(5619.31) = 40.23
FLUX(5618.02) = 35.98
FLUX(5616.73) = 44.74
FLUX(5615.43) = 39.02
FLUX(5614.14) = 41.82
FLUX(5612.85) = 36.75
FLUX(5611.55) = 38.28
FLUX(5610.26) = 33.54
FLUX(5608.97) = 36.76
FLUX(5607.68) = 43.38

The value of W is 1.00 Ang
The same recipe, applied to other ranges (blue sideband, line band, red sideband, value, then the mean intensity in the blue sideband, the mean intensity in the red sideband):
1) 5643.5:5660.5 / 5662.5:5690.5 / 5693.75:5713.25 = -0.5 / 36.2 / 39.8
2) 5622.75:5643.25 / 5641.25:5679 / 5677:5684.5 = 2.4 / 38.7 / 40.7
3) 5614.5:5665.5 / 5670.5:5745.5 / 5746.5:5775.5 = -0.6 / 38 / 40.6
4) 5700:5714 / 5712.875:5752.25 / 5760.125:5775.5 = -1.5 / 40.3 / 38.5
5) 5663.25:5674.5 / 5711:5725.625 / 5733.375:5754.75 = 0.2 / 38.3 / 42.5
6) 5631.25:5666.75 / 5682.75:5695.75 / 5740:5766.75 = 0.8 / 37.5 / 42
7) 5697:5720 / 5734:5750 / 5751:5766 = -0.8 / 40.5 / 40.9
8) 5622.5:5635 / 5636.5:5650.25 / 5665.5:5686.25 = -0.5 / 37.1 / 39.6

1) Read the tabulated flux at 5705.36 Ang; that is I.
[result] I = 39.7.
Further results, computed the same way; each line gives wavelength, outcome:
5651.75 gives 30.3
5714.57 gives 48.49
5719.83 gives 38.76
